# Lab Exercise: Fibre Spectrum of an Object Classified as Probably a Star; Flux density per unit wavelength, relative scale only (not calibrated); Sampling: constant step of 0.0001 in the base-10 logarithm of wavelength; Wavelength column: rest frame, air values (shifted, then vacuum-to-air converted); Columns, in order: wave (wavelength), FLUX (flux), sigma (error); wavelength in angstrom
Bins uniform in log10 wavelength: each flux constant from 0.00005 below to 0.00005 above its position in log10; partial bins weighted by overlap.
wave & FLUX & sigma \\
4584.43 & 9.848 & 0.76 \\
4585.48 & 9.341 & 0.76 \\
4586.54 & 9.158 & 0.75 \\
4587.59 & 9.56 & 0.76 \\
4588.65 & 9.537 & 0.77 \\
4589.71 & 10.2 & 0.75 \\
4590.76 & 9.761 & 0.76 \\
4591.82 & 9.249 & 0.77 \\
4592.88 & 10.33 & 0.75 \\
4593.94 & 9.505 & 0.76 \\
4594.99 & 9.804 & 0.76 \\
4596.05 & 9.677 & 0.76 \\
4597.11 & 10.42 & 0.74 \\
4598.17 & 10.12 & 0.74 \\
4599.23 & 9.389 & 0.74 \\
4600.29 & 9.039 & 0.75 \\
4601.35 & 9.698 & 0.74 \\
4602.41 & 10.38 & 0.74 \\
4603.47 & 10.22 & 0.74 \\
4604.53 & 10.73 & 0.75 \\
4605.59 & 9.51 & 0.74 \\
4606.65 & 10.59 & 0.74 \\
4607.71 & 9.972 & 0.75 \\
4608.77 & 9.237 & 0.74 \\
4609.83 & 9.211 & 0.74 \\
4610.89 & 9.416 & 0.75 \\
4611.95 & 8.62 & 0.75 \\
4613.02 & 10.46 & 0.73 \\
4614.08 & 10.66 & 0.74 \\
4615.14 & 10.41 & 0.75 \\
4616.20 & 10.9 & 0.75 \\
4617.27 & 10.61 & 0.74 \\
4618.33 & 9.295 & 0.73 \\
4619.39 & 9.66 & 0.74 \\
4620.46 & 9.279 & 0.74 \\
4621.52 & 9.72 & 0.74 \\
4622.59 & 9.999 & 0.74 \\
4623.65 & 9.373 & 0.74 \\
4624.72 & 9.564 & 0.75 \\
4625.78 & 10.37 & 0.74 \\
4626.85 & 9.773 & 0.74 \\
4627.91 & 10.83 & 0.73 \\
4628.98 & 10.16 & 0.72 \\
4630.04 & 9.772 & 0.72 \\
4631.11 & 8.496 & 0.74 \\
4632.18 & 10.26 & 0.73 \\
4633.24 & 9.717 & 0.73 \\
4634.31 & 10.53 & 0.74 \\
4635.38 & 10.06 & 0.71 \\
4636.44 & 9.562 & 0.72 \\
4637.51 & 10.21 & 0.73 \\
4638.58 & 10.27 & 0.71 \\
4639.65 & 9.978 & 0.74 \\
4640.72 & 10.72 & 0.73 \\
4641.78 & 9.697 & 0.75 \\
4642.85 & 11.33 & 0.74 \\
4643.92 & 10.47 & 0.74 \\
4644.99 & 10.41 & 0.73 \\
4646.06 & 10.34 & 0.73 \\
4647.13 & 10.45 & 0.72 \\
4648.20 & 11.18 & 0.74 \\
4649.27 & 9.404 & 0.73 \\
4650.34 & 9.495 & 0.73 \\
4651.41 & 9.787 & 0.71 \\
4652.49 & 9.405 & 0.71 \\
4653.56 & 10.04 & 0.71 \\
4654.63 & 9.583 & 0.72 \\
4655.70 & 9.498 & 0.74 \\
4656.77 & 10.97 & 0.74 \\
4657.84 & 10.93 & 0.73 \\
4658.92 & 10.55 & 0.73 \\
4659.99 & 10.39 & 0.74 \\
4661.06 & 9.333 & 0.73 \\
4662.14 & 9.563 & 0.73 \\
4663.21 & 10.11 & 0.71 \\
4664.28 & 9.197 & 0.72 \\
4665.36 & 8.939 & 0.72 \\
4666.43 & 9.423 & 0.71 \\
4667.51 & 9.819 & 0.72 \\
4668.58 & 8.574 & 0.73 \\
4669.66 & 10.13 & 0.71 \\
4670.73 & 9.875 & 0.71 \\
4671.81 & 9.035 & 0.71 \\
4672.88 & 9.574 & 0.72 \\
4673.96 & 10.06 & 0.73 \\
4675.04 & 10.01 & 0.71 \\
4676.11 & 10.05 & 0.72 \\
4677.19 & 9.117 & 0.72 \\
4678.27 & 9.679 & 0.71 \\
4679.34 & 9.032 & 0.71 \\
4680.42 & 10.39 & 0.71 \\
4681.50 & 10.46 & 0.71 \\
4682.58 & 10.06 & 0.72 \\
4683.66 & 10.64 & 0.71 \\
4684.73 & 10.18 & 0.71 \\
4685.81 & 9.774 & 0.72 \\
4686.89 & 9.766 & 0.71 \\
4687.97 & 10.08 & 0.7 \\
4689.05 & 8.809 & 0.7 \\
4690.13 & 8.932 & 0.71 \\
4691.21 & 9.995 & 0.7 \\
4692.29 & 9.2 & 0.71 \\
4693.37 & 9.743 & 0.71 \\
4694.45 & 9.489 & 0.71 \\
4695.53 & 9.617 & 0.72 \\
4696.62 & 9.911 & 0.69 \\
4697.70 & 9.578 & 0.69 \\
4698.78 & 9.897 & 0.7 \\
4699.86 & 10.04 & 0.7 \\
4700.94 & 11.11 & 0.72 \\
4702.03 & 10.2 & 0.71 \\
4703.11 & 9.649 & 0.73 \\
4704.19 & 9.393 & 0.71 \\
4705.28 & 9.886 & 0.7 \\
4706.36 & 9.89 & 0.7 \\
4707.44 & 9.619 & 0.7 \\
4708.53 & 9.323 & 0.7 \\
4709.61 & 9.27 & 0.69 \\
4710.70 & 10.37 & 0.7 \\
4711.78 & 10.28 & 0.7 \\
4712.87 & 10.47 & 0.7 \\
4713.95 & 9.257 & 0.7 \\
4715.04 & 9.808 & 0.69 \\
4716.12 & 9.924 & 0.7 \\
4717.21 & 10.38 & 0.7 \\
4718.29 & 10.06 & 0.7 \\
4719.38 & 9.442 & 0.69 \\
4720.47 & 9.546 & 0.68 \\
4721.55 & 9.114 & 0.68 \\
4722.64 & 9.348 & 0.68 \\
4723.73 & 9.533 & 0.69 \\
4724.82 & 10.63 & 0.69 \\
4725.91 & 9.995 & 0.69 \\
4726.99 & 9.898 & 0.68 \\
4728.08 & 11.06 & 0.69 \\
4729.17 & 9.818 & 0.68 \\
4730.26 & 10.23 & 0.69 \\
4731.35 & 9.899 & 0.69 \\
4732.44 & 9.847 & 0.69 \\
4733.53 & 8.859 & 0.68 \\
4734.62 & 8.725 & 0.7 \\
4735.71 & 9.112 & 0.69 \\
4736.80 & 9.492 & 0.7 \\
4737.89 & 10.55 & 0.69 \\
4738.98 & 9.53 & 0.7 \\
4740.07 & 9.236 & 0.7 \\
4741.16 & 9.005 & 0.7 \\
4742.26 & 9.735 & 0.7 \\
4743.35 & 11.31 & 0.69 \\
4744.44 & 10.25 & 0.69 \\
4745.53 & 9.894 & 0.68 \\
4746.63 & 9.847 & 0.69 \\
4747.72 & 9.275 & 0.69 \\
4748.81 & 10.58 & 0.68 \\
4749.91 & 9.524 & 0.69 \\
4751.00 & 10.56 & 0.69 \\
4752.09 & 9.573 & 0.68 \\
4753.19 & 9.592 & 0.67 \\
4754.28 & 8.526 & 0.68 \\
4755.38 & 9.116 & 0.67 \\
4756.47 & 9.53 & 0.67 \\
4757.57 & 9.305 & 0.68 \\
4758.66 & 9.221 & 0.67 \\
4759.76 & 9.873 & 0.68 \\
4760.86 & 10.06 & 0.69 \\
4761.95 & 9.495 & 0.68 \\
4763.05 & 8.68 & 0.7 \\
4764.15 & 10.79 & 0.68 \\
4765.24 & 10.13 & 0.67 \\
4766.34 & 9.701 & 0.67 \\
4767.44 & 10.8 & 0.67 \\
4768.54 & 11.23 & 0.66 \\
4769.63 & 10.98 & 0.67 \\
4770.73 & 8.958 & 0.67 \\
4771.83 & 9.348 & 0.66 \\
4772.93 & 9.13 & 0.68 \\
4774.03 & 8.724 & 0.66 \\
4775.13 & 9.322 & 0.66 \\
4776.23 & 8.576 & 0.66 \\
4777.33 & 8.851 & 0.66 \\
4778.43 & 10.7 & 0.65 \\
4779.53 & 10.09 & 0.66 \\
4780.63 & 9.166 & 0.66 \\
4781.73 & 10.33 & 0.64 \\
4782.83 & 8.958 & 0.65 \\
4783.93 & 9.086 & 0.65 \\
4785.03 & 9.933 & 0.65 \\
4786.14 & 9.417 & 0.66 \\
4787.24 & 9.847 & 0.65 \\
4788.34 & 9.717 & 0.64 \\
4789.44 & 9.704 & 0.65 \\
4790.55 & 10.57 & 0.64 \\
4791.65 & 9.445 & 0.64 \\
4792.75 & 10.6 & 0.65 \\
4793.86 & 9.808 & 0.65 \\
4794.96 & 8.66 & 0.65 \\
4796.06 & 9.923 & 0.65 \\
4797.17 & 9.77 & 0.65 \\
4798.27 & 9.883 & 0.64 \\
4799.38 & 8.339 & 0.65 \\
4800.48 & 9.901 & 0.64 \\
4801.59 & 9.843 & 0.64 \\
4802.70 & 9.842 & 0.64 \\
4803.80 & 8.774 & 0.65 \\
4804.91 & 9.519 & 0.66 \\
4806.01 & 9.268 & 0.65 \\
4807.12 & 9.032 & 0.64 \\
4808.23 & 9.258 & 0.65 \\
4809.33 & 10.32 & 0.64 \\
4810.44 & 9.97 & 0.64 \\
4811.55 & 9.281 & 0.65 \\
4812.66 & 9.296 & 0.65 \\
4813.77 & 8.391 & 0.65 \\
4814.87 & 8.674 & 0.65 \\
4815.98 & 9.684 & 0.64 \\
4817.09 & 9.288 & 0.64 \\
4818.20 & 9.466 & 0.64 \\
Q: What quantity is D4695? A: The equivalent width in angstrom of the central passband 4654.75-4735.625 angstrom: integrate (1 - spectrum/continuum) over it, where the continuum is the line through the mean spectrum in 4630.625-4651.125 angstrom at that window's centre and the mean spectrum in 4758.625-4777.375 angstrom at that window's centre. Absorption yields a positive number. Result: 1.2 angstrom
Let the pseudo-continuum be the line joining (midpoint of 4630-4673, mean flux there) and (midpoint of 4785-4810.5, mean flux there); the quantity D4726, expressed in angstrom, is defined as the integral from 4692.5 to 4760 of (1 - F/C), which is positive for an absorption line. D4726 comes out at 0.1 angstrom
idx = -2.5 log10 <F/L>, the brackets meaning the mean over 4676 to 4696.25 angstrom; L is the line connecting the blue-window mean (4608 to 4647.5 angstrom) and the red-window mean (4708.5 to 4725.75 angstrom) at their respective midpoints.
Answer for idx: 0.016 mag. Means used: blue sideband 9.99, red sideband 9.81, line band 9.73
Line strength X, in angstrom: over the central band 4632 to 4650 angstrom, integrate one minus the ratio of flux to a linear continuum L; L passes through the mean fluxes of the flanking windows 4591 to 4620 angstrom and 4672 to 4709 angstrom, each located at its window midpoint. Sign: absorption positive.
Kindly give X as -0.8 angstrom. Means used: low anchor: 9.89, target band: 10.3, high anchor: 9.79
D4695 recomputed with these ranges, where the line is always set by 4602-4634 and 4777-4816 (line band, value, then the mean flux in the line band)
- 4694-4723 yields -0.3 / 9.81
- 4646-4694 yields 0.0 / 9.81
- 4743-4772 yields -0.7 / 9.85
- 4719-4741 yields 0.0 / 9.68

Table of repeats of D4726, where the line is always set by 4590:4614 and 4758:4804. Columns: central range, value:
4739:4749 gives -0.16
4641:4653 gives -0.51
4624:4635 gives -0.17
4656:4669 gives -0.08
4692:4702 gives -0.14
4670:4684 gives -0.12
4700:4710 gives -0.10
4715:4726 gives -0.08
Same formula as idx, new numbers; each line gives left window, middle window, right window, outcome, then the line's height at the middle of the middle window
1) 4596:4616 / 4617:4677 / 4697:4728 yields -0.003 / 9.89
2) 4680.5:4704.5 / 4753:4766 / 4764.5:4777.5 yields 0.021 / 9.71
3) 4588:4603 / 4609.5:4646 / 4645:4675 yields -0.020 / 9.82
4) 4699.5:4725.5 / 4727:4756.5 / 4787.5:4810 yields 0.004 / 9.77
